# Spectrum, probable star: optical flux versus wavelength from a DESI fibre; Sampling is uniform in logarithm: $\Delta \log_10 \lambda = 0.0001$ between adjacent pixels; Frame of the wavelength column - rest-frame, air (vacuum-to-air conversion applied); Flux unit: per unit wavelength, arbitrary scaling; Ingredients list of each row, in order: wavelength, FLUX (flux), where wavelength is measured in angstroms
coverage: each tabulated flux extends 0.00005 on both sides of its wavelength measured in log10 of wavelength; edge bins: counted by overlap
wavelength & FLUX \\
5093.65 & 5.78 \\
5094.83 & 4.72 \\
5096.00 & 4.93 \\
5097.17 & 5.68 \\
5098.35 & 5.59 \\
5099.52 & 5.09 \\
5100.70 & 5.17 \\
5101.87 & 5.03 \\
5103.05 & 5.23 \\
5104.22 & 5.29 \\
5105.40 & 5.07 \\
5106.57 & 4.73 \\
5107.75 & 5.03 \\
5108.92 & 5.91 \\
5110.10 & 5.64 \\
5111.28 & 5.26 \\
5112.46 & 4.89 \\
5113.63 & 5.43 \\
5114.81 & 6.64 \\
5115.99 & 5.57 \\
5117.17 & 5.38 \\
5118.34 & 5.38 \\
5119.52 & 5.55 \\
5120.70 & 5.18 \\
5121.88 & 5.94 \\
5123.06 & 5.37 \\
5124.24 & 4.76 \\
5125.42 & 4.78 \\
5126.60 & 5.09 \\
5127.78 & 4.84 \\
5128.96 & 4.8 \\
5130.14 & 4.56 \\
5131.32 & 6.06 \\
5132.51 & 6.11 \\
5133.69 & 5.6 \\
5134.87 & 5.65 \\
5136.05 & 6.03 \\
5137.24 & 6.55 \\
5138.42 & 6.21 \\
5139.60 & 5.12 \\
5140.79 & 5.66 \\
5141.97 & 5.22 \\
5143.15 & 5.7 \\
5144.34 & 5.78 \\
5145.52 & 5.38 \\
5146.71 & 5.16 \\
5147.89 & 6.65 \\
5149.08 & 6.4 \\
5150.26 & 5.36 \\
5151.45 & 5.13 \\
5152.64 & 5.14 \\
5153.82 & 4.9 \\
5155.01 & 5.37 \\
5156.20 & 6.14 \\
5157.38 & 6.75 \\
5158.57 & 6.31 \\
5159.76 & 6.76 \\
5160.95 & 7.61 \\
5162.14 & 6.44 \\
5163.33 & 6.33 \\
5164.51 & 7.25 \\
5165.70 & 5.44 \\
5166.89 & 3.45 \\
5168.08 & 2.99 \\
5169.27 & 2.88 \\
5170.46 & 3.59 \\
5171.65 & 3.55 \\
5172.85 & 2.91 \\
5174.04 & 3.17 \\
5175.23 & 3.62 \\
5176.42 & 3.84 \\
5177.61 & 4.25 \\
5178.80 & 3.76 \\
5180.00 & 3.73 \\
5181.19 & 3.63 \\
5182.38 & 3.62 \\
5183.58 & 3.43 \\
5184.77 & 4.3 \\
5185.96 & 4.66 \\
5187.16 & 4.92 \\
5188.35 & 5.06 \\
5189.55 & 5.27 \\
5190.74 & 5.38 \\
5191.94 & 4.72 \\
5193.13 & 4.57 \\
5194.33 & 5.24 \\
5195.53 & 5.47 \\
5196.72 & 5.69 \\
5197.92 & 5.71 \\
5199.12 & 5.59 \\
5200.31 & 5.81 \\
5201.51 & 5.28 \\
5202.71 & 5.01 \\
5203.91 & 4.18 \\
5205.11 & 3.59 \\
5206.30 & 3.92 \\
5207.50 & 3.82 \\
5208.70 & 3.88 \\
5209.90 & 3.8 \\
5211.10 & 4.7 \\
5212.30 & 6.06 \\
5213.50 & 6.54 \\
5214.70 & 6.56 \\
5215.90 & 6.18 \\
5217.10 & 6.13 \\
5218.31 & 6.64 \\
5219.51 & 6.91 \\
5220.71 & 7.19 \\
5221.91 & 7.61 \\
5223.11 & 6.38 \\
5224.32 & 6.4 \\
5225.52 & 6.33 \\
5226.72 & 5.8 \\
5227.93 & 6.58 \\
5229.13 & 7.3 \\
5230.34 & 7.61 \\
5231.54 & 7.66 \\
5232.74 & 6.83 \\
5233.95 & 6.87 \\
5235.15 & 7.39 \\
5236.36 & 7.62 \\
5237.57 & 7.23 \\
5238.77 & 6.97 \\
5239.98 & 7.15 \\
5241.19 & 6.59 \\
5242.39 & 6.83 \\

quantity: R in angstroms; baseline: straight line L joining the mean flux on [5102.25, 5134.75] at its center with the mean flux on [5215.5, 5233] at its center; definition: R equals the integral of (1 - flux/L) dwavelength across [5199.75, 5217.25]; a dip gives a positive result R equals 4.2 angstroms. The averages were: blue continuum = 5.34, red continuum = 6.78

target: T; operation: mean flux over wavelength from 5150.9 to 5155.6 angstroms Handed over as 5.13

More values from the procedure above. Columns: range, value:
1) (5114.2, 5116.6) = 6.08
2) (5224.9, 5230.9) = 6.71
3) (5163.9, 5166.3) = 6.36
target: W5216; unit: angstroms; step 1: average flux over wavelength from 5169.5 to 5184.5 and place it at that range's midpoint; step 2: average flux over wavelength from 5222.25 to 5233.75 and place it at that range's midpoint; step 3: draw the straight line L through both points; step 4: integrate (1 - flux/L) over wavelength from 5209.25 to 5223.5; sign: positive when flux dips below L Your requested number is -0.31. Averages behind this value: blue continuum 3.59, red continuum 6.79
